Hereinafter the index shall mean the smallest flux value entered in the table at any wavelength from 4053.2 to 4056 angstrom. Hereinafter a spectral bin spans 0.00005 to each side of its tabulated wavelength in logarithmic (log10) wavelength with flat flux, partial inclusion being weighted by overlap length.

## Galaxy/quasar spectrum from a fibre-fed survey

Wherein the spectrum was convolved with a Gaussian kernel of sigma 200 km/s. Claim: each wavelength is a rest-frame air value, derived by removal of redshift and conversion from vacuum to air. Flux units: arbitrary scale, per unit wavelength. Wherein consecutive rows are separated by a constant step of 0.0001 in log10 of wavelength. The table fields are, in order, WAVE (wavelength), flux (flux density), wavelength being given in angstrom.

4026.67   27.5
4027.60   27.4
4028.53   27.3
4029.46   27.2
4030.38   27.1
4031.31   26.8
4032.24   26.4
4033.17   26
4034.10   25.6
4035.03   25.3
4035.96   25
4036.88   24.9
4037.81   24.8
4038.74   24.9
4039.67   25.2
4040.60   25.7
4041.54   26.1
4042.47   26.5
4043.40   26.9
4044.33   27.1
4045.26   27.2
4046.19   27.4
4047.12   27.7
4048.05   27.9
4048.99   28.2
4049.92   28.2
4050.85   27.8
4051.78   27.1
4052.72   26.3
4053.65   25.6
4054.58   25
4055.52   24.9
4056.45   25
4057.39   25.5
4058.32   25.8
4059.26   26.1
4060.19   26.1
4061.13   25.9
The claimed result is 24.9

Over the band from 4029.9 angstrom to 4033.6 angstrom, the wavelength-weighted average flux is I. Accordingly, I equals 26.6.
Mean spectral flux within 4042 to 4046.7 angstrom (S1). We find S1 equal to 27.1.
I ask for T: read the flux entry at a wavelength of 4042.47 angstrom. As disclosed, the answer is 26.5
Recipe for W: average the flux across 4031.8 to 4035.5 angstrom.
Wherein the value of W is 25.8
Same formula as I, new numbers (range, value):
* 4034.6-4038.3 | 25.1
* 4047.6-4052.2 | 27.8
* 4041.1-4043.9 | 26.5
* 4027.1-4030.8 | 27.3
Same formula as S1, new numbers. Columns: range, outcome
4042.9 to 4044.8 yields 27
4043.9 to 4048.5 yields 27.5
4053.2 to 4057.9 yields 25.2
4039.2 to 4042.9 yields 25.8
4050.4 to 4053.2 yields 27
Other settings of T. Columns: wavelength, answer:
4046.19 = 27.4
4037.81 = 24.8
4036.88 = 24.9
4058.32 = 25.8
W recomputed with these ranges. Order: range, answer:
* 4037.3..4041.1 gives 25.1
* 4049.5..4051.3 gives 28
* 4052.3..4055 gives 25.7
